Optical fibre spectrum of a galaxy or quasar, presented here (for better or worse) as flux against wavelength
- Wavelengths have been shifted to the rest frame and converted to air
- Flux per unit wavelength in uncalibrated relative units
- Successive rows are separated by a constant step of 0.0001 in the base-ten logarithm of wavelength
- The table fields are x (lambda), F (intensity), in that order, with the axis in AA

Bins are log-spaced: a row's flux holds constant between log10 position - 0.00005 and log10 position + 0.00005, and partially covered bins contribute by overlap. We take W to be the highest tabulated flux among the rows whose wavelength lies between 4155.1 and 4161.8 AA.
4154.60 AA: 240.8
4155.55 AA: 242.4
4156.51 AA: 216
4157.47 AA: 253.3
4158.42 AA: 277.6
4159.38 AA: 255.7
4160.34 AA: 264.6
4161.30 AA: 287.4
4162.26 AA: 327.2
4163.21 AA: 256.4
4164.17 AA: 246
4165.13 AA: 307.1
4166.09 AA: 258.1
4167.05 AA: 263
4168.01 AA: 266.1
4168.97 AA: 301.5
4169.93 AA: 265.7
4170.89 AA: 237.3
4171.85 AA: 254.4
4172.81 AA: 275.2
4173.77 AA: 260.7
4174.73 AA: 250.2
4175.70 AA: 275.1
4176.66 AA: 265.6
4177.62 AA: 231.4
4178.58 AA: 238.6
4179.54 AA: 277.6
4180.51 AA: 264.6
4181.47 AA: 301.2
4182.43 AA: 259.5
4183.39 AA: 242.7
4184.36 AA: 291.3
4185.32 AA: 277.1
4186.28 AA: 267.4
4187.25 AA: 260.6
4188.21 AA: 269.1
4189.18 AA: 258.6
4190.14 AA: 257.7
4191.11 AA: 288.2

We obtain 287.4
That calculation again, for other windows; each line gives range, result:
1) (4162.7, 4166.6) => 307.1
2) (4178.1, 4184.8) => 301.2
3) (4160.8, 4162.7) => 327.2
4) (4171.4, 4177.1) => 275.2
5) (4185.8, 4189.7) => 269.1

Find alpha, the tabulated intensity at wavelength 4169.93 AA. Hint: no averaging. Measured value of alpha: 265.7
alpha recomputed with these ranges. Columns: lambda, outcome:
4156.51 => 216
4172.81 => 275.2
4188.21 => 269.1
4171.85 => 254.4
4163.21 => 256.4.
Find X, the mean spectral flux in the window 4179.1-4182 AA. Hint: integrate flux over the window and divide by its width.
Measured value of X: 281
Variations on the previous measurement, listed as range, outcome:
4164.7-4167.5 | 276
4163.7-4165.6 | 276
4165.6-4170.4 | 271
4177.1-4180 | 250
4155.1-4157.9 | 236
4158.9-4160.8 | 260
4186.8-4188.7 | 265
